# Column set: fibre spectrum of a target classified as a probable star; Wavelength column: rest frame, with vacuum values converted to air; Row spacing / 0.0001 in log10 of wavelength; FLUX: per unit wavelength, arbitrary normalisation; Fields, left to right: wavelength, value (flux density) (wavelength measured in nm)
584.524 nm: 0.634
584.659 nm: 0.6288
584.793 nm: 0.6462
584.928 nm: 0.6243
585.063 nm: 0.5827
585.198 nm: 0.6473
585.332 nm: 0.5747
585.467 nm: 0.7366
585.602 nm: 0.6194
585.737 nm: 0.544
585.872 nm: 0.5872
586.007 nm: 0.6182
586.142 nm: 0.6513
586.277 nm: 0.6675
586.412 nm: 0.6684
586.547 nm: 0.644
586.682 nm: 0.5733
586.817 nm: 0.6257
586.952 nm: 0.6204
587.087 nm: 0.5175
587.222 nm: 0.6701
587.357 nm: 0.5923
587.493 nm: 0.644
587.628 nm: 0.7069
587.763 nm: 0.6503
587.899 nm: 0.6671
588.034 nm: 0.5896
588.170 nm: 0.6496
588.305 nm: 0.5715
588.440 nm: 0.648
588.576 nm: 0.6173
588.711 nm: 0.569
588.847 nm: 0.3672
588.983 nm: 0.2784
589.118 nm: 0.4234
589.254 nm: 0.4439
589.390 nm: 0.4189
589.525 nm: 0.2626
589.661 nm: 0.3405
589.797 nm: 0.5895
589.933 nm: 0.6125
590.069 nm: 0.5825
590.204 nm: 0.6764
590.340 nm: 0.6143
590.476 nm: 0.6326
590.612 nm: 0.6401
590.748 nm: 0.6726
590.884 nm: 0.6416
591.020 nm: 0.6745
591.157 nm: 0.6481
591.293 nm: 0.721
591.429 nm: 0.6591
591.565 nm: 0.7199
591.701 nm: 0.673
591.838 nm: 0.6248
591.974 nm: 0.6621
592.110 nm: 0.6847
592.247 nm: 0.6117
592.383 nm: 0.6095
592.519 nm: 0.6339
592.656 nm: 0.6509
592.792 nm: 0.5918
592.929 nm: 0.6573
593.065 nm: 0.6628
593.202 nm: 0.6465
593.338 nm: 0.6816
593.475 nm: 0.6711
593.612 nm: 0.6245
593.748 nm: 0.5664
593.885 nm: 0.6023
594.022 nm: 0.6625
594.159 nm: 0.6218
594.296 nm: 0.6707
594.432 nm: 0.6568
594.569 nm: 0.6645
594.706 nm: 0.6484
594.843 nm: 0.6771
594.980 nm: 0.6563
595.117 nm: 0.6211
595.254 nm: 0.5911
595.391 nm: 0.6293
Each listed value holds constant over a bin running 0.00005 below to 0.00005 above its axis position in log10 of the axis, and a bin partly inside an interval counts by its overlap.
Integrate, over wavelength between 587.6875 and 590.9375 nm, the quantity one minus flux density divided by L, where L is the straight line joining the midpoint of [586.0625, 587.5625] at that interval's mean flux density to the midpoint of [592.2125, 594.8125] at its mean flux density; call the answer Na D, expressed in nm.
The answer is 0.42 nm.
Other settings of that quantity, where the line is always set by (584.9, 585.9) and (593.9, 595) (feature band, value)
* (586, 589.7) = 0.38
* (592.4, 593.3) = 0.01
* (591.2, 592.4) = -0.04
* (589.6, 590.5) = 0.08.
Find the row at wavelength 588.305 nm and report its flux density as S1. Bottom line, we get 0.5715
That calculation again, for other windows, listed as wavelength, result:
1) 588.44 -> 0.648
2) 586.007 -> 0.6182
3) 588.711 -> 0.569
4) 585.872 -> 0.5872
